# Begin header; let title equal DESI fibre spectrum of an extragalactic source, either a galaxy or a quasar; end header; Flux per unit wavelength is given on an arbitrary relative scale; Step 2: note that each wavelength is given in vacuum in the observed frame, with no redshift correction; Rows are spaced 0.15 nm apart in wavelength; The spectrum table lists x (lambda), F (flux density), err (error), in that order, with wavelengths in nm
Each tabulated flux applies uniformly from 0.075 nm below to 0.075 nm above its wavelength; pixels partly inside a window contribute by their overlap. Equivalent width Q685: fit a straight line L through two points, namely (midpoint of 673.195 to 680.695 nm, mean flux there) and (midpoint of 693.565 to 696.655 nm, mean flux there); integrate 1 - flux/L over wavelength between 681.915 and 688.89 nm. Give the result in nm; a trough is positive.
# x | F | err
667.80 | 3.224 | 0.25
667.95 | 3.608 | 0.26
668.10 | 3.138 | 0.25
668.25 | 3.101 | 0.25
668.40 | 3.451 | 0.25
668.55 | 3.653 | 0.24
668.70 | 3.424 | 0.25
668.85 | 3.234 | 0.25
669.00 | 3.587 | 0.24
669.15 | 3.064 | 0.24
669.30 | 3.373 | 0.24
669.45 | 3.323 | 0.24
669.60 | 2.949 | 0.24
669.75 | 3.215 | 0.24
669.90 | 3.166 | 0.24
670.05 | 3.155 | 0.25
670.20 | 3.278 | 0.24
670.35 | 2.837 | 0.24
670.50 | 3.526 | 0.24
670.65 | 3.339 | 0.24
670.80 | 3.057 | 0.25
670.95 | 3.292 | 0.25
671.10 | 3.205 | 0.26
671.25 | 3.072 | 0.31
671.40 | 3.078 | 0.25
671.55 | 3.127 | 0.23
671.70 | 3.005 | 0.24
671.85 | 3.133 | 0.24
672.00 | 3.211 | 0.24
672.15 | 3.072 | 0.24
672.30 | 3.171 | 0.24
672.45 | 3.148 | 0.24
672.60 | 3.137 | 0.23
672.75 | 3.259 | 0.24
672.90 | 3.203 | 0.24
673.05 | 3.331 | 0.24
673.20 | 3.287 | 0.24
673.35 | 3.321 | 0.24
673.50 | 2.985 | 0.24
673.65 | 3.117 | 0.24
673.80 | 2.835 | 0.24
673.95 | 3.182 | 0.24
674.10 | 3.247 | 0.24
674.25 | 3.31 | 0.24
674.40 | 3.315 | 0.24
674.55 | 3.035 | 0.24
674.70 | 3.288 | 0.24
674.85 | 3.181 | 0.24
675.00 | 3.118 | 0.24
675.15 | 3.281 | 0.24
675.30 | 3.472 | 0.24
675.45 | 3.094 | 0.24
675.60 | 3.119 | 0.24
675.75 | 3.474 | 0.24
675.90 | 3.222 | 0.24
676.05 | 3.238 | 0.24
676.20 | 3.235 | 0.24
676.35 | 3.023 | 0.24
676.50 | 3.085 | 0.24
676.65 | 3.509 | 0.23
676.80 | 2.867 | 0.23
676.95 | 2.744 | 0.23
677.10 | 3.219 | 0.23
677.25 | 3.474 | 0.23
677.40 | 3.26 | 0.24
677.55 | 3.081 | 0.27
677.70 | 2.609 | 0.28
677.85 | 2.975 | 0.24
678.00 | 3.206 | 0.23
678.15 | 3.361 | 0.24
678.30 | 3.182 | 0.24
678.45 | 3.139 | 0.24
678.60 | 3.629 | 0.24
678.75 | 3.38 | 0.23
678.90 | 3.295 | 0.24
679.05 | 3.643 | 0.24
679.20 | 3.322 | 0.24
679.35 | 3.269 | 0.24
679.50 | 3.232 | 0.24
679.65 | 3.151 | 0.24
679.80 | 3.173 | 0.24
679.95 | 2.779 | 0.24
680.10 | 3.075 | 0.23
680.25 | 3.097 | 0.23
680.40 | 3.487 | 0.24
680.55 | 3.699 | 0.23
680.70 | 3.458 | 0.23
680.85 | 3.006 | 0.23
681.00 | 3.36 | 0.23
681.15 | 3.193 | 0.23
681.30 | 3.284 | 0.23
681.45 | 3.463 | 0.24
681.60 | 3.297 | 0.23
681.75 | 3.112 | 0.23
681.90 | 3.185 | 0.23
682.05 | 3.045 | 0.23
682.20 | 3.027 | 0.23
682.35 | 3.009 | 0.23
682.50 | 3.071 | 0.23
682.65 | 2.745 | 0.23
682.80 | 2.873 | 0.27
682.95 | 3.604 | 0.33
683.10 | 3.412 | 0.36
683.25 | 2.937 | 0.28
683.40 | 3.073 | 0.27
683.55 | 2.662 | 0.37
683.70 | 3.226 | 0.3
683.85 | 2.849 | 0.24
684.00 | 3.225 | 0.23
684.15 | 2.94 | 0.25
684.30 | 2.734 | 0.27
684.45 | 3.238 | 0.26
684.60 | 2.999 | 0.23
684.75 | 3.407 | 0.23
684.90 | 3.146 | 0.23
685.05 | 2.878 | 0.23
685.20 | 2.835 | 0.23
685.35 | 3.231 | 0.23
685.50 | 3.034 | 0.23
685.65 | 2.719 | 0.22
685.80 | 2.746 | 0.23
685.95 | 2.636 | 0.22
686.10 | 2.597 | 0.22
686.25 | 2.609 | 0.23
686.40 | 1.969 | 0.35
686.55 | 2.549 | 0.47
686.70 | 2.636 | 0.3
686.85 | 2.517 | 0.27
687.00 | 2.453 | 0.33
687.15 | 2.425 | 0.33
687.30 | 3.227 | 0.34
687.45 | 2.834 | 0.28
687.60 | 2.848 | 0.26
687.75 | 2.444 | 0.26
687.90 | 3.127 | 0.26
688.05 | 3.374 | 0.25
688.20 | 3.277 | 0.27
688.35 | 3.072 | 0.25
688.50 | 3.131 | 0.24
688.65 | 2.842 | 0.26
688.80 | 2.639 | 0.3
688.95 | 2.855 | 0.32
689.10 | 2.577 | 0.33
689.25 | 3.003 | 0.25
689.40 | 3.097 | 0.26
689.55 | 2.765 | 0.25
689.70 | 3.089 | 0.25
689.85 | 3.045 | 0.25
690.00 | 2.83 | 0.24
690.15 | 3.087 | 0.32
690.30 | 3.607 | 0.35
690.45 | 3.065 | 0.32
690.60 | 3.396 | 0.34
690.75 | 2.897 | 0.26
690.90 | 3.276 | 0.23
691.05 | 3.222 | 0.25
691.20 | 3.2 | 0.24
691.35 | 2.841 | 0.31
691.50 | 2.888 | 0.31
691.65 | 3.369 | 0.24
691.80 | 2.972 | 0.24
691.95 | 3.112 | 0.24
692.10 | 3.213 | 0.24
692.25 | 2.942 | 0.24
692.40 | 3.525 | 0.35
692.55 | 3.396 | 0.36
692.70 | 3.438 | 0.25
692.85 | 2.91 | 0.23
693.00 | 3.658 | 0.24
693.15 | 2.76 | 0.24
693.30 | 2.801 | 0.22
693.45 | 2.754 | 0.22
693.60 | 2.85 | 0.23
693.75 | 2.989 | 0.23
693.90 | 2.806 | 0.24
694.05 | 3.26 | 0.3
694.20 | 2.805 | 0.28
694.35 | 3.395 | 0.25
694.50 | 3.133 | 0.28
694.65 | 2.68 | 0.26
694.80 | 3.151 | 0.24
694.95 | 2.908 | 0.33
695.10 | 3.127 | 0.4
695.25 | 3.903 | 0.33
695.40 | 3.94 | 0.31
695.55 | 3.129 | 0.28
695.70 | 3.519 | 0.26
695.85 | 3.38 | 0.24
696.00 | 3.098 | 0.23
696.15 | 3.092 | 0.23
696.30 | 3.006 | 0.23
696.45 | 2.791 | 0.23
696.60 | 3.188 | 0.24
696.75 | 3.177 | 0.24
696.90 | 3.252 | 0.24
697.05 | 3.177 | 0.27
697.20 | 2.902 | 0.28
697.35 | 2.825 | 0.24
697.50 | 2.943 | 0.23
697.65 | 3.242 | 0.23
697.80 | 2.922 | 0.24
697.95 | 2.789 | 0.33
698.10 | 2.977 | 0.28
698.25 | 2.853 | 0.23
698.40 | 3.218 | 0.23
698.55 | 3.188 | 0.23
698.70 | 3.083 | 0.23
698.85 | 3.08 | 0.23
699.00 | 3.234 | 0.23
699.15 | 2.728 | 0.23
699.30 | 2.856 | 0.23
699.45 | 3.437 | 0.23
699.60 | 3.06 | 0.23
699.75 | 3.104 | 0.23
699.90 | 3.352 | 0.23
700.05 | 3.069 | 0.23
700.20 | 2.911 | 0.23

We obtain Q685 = 0.593 nm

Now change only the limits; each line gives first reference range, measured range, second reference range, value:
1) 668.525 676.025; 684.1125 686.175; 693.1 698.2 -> 0.13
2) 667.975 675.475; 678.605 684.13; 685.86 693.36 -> -0.20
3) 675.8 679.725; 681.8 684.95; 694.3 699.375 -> 0.11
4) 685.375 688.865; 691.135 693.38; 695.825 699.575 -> -0.17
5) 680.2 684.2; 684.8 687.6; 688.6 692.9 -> 0.35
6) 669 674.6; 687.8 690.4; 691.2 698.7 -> 0.09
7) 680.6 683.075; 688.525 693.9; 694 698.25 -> 0.16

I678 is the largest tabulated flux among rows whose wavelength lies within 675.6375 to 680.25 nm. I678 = 3.643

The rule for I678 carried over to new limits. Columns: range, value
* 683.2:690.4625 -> 3.607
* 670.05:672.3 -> 3.526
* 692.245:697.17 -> 3.94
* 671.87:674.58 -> 3.331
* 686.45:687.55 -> 3.227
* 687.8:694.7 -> 3.658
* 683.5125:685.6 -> 3.407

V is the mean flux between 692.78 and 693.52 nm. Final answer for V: 2.98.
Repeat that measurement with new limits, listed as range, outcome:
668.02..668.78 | 3.35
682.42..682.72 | 2.91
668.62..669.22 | 3.33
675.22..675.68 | 3.23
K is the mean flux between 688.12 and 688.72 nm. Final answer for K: 3.08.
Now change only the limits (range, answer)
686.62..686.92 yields 2.58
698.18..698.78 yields 3.09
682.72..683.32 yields 3.2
